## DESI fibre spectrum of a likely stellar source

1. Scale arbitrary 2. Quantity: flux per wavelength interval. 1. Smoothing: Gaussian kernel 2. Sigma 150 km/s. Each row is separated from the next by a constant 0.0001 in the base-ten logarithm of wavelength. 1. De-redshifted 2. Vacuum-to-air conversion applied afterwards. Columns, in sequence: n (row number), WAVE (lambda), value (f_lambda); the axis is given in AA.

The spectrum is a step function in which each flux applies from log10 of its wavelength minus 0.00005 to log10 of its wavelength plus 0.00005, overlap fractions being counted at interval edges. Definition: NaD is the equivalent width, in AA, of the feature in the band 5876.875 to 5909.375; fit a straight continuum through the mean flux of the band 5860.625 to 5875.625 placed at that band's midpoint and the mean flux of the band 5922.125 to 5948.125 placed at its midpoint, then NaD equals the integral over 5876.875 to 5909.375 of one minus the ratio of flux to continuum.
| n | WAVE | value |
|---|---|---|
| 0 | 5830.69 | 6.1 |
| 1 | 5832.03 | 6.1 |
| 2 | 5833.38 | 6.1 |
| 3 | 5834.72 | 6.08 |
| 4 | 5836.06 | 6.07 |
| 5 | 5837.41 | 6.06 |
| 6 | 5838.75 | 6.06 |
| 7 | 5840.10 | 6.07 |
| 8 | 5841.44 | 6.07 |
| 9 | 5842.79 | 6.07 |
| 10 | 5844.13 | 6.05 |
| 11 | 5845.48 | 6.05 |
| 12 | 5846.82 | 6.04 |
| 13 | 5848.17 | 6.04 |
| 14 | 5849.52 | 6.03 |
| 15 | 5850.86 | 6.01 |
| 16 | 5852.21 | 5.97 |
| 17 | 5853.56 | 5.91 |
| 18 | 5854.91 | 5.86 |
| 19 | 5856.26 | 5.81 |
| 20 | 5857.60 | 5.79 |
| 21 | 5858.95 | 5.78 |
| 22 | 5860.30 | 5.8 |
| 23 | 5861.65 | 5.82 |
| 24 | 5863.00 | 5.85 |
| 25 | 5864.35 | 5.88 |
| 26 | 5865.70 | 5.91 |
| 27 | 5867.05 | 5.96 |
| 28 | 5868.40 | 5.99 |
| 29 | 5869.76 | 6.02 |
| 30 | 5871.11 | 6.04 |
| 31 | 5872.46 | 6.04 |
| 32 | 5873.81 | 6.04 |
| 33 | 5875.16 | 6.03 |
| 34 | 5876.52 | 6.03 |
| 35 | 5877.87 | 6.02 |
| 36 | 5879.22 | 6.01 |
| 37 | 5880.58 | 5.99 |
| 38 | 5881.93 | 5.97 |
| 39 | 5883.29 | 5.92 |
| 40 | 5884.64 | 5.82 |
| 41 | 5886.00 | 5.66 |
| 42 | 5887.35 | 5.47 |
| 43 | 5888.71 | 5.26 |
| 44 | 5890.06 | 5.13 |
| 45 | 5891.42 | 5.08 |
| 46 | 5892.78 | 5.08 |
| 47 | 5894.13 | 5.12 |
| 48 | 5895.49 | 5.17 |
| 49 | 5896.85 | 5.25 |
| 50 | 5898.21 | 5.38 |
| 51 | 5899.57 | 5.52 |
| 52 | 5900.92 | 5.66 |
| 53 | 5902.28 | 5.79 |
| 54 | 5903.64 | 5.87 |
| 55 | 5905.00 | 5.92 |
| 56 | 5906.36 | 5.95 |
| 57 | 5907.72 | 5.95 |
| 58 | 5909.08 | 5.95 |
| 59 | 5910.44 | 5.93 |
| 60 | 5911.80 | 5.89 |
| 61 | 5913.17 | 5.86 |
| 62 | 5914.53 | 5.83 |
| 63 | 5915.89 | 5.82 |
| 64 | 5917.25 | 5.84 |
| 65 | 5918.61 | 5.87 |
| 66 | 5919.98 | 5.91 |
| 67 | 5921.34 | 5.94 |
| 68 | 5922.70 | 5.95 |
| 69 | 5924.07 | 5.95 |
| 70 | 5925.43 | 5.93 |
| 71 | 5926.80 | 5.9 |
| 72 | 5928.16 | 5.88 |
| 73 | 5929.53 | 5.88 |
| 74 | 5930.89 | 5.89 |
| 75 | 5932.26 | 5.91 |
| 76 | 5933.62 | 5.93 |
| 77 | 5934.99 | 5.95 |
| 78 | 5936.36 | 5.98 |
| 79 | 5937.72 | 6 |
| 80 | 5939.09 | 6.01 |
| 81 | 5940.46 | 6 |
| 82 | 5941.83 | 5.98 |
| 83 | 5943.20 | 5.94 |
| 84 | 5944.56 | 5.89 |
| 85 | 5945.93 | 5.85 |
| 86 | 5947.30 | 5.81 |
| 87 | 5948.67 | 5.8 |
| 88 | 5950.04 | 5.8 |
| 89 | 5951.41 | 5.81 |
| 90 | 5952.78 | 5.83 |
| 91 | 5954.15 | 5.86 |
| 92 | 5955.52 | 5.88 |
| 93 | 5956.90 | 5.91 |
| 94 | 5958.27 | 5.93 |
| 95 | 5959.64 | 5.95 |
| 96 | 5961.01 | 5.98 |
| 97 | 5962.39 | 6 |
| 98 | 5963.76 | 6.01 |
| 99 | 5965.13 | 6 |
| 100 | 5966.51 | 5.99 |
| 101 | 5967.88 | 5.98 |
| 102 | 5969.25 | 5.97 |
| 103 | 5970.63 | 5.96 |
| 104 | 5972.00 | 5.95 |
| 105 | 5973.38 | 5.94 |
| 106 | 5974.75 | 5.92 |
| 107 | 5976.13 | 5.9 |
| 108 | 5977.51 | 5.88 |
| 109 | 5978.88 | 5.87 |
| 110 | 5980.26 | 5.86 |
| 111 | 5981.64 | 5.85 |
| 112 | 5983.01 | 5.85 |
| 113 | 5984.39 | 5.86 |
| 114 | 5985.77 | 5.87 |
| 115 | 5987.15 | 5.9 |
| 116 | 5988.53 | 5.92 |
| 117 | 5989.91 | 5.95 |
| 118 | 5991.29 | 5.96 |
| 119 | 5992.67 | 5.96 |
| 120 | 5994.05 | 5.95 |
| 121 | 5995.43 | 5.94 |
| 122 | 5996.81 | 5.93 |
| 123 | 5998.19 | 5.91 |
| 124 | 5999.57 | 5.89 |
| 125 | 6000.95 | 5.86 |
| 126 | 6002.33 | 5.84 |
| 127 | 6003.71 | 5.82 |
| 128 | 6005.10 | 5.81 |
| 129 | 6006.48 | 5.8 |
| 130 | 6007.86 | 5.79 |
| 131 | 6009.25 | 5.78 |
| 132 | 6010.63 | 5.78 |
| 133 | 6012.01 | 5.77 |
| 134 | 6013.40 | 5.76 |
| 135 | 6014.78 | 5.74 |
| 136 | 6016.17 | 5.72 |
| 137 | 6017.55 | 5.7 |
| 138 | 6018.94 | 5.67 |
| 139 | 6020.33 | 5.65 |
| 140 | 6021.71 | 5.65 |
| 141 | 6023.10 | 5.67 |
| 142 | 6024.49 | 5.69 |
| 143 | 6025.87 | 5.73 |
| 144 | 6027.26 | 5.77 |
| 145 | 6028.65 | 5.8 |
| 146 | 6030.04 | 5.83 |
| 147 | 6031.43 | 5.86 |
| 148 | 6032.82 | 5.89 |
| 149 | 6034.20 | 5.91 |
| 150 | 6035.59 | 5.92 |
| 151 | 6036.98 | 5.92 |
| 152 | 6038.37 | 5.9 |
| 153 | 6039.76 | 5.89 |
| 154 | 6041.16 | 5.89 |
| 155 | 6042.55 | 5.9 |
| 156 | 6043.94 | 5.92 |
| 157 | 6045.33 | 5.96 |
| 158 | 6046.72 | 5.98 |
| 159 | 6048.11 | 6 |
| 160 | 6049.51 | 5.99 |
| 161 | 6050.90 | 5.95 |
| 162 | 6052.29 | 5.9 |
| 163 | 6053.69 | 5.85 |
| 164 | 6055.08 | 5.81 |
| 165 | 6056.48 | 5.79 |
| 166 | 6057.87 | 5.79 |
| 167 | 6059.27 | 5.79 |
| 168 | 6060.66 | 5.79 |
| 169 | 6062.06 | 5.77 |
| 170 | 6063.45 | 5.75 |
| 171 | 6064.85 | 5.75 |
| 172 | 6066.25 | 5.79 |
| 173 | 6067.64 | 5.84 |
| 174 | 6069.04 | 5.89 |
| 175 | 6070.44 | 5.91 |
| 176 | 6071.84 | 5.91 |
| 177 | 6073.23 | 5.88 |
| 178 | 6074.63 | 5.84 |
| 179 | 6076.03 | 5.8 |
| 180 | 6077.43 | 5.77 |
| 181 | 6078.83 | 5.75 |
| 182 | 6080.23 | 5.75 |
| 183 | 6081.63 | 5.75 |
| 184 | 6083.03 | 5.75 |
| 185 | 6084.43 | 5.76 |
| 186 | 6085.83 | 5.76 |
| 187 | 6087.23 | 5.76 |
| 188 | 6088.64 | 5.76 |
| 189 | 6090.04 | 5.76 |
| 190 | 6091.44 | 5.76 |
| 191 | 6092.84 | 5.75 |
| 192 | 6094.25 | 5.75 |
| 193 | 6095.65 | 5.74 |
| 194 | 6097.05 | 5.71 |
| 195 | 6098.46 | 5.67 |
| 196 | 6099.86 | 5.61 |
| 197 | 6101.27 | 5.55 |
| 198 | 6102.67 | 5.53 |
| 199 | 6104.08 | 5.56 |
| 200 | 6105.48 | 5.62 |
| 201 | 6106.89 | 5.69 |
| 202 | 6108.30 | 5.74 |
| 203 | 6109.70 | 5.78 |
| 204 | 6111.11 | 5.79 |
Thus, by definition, 1.8 AA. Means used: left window 5.96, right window 5.93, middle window 5.62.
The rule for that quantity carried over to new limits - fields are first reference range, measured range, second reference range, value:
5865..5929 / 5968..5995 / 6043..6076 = -0.4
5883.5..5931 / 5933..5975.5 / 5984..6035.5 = -1.3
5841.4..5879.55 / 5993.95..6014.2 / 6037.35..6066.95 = 0.2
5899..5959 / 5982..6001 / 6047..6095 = -0.2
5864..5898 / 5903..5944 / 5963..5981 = -0.7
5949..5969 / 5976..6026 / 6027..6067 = 0.6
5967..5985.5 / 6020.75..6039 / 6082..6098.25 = 0.1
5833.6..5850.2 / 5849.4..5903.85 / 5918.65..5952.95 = 2.4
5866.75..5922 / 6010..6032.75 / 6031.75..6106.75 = 0.2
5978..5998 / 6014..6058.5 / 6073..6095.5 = 0.0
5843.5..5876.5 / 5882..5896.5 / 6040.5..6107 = 1.3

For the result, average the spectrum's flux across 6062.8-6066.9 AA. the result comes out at 5.75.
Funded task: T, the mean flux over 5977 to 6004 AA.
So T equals 5.9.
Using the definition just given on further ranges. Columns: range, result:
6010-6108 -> 5.79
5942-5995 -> 5.91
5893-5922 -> 5.72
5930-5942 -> 5.96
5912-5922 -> 5.87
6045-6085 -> 5.84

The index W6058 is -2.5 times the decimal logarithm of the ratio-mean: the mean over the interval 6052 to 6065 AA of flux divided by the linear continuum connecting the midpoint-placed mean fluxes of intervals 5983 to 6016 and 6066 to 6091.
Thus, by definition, 0.00 mag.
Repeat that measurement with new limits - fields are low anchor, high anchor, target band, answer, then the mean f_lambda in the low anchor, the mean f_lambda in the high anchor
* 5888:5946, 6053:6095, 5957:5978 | -0.03 mag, 5.76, 5.79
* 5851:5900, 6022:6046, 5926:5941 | -0.03 mag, 5.74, 5.85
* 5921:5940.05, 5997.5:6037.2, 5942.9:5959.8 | 0.01 mag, 5.94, 5.79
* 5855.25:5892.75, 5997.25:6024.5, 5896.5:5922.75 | 0.00 mag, 5.81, 5.77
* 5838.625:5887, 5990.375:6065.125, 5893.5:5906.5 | 0.07 mag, 5.95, 5.84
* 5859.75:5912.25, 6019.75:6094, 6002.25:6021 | 0.01 mag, 5.75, 5.82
